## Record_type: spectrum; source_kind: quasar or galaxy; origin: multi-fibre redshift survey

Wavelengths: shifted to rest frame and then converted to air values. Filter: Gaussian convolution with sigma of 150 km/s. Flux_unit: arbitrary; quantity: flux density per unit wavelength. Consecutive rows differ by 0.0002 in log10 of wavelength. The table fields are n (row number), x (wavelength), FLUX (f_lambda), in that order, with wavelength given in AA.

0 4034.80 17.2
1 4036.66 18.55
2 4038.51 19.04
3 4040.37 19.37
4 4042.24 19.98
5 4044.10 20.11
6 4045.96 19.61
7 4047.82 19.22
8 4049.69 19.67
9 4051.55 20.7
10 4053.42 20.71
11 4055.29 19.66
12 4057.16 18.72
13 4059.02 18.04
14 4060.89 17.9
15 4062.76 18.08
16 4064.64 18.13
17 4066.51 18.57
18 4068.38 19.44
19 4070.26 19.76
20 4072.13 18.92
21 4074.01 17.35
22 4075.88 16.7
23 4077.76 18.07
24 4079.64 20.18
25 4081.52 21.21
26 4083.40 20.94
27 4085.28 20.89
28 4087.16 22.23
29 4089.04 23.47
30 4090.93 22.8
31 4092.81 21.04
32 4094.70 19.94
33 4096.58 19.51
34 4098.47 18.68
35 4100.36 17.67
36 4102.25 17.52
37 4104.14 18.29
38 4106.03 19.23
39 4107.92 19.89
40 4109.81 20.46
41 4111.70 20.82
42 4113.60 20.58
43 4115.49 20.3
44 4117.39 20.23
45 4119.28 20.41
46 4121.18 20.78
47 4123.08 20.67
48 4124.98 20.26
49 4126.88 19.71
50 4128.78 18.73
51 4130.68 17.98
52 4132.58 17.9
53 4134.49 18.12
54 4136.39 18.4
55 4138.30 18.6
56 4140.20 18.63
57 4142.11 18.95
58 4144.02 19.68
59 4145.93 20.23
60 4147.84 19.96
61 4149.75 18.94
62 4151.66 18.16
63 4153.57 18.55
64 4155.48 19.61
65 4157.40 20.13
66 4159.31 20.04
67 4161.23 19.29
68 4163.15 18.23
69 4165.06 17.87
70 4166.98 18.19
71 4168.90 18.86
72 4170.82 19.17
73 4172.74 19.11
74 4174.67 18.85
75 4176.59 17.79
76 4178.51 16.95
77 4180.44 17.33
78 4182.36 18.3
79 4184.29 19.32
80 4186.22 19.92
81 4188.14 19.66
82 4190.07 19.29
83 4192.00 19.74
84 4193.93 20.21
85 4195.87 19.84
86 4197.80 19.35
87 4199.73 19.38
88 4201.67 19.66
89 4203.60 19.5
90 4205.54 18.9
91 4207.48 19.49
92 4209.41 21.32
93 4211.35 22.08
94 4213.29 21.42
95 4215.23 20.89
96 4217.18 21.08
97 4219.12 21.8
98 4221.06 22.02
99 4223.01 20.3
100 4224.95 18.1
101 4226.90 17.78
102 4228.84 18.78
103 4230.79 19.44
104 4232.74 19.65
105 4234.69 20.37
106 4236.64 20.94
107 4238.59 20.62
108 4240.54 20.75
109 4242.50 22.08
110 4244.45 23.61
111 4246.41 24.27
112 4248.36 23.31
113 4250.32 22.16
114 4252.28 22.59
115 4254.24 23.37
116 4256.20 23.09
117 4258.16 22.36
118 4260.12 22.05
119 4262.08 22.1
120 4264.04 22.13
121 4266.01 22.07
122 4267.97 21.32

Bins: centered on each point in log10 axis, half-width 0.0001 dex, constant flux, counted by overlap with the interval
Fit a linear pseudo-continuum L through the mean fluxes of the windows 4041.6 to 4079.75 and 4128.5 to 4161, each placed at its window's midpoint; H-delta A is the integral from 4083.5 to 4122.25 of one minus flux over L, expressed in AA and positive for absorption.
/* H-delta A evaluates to -2.6 AA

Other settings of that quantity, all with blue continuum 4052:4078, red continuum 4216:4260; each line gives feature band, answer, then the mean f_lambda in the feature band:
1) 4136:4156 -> 0.81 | 19.1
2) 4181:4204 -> 1.26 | 19.5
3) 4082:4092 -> -1.61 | 22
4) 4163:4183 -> 2.03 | 18.2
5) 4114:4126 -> -0.60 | 20.4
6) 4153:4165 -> 0.51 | 19.2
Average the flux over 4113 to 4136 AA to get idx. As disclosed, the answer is 19.6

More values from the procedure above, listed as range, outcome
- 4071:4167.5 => 19.5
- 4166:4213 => 19.3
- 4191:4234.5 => 20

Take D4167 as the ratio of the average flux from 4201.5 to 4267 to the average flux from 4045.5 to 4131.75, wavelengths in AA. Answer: 1.1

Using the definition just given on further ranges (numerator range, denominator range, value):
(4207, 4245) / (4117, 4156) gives 1.07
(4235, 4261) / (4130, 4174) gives 1.18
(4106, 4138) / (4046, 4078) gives 1.04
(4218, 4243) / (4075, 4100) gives 0.99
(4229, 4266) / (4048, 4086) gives 1.14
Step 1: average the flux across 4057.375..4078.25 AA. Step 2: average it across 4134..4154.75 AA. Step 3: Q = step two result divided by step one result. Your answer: 1.04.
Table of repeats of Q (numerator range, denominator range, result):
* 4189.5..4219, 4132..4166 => 1.06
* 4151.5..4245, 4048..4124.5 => 1.00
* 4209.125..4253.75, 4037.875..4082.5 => 1.10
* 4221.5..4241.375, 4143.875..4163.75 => 1.02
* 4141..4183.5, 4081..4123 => 0.93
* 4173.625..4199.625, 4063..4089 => 0.97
